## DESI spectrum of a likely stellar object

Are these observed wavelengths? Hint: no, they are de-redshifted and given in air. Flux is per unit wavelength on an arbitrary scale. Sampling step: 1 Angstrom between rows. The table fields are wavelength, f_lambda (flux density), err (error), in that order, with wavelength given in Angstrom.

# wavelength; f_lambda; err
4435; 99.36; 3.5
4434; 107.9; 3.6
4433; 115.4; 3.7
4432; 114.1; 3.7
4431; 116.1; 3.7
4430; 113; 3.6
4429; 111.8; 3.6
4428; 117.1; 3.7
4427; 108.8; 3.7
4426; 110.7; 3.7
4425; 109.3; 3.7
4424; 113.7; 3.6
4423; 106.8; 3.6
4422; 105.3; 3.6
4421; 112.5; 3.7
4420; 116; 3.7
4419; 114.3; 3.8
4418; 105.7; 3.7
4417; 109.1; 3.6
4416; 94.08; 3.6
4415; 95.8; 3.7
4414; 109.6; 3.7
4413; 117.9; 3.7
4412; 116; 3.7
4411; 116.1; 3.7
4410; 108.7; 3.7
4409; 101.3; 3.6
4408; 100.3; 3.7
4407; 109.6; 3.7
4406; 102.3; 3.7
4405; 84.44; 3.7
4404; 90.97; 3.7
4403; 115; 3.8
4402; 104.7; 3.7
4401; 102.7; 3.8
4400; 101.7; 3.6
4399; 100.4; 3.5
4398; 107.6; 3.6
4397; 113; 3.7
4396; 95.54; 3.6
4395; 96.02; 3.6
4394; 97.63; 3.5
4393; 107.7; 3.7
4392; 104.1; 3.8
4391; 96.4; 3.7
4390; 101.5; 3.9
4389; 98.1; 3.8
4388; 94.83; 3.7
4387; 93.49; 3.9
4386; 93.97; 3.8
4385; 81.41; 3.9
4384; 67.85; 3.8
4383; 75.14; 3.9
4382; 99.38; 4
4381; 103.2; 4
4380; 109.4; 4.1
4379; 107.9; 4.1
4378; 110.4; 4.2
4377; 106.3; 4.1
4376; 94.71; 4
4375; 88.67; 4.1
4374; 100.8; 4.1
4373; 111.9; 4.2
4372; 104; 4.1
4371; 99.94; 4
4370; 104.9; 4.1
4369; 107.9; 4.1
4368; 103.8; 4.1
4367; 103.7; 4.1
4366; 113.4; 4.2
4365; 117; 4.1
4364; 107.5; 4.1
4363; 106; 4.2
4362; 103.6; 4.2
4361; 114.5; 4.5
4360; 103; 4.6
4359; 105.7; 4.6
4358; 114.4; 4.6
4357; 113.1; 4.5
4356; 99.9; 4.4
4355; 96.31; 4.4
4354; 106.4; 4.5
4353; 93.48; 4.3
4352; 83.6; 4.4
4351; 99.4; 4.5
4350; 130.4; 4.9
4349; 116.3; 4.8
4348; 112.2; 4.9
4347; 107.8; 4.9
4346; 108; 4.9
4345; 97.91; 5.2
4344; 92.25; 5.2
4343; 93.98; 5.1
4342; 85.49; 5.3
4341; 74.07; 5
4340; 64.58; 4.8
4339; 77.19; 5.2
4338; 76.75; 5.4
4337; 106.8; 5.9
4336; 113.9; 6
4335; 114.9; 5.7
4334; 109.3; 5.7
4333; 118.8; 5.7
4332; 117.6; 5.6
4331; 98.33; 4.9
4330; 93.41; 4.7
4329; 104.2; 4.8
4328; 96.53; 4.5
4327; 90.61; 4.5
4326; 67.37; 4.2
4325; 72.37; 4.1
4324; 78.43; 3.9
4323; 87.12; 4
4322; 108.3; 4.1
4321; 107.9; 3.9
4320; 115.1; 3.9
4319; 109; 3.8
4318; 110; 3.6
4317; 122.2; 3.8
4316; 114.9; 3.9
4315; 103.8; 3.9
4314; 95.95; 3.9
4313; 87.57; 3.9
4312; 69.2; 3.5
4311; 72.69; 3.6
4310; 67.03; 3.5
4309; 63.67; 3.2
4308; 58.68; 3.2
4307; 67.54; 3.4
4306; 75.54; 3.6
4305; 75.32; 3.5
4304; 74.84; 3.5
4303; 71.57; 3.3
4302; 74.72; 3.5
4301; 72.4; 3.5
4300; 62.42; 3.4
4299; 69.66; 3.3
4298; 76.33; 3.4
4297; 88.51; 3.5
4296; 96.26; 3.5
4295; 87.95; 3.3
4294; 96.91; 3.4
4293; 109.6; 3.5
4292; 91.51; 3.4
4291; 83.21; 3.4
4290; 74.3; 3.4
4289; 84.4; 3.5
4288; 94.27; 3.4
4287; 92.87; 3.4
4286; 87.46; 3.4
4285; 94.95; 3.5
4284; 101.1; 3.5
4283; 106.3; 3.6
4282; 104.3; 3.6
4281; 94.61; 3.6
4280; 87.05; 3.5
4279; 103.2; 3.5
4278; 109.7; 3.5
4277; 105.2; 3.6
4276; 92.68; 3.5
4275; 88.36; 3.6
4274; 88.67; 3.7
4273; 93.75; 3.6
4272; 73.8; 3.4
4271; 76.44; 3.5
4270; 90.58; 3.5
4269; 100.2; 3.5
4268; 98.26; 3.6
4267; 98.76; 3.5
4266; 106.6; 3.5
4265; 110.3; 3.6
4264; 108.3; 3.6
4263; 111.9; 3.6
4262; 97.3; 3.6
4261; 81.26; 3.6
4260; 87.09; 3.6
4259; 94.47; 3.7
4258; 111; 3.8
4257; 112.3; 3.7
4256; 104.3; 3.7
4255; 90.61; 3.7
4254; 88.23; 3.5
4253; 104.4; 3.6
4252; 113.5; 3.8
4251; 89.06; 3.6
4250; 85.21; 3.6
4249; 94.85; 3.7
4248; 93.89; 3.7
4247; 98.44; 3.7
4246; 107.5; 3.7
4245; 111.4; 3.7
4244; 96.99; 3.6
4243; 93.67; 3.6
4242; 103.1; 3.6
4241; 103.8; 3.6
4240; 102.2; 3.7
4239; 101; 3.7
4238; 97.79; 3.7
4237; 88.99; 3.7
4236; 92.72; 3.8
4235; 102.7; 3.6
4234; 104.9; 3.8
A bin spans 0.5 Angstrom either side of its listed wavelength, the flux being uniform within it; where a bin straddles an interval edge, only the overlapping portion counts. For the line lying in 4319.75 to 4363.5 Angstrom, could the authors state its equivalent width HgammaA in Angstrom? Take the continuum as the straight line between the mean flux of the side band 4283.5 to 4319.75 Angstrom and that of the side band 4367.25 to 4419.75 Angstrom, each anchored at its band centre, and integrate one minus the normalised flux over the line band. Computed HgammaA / -3.2 Angstrom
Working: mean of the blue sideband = 85.7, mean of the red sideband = 102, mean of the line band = 99.4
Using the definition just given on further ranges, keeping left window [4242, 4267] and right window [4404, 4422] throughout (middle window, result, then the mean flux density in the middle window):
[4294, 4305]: 2.5 Angstrom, 78.3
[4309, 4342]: 2.6 Angstrom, 94.6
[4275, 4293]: 1.1 Angstrom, 94.8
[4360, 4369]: -0.4 Angstrom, 108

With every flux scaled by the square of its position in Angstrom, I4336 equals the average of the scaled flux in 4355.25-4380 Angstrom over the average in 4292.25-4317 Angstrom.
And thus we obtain 1.34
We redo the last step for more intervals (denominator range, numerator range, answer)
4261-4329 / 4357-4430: 1.21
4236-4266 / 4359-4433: 1.12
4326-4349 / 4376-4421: 1.07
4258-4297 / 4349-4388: 1.12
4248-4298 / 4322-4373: 1.09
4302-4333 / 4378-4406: 1.14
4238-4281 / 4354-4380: 1.14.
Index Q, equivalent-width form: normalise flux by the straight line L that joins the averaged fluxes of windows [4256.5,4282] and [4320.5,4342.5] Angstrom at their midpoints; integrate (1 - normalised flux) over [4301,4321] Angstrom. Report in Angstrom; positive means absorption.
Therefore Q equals 1.9 Angstrom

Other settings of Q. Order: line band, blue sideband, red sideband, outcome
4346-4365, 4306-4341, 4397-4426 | -1.8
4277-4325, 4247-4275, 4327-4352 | 4.5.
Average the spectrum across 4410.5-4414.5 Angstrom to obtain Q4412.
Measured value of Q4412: 115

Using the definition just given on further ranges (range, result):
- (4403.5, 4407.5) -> 96.8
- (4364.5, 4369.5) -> 109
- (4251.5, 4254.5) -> 102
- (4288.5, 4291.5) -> 80.6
